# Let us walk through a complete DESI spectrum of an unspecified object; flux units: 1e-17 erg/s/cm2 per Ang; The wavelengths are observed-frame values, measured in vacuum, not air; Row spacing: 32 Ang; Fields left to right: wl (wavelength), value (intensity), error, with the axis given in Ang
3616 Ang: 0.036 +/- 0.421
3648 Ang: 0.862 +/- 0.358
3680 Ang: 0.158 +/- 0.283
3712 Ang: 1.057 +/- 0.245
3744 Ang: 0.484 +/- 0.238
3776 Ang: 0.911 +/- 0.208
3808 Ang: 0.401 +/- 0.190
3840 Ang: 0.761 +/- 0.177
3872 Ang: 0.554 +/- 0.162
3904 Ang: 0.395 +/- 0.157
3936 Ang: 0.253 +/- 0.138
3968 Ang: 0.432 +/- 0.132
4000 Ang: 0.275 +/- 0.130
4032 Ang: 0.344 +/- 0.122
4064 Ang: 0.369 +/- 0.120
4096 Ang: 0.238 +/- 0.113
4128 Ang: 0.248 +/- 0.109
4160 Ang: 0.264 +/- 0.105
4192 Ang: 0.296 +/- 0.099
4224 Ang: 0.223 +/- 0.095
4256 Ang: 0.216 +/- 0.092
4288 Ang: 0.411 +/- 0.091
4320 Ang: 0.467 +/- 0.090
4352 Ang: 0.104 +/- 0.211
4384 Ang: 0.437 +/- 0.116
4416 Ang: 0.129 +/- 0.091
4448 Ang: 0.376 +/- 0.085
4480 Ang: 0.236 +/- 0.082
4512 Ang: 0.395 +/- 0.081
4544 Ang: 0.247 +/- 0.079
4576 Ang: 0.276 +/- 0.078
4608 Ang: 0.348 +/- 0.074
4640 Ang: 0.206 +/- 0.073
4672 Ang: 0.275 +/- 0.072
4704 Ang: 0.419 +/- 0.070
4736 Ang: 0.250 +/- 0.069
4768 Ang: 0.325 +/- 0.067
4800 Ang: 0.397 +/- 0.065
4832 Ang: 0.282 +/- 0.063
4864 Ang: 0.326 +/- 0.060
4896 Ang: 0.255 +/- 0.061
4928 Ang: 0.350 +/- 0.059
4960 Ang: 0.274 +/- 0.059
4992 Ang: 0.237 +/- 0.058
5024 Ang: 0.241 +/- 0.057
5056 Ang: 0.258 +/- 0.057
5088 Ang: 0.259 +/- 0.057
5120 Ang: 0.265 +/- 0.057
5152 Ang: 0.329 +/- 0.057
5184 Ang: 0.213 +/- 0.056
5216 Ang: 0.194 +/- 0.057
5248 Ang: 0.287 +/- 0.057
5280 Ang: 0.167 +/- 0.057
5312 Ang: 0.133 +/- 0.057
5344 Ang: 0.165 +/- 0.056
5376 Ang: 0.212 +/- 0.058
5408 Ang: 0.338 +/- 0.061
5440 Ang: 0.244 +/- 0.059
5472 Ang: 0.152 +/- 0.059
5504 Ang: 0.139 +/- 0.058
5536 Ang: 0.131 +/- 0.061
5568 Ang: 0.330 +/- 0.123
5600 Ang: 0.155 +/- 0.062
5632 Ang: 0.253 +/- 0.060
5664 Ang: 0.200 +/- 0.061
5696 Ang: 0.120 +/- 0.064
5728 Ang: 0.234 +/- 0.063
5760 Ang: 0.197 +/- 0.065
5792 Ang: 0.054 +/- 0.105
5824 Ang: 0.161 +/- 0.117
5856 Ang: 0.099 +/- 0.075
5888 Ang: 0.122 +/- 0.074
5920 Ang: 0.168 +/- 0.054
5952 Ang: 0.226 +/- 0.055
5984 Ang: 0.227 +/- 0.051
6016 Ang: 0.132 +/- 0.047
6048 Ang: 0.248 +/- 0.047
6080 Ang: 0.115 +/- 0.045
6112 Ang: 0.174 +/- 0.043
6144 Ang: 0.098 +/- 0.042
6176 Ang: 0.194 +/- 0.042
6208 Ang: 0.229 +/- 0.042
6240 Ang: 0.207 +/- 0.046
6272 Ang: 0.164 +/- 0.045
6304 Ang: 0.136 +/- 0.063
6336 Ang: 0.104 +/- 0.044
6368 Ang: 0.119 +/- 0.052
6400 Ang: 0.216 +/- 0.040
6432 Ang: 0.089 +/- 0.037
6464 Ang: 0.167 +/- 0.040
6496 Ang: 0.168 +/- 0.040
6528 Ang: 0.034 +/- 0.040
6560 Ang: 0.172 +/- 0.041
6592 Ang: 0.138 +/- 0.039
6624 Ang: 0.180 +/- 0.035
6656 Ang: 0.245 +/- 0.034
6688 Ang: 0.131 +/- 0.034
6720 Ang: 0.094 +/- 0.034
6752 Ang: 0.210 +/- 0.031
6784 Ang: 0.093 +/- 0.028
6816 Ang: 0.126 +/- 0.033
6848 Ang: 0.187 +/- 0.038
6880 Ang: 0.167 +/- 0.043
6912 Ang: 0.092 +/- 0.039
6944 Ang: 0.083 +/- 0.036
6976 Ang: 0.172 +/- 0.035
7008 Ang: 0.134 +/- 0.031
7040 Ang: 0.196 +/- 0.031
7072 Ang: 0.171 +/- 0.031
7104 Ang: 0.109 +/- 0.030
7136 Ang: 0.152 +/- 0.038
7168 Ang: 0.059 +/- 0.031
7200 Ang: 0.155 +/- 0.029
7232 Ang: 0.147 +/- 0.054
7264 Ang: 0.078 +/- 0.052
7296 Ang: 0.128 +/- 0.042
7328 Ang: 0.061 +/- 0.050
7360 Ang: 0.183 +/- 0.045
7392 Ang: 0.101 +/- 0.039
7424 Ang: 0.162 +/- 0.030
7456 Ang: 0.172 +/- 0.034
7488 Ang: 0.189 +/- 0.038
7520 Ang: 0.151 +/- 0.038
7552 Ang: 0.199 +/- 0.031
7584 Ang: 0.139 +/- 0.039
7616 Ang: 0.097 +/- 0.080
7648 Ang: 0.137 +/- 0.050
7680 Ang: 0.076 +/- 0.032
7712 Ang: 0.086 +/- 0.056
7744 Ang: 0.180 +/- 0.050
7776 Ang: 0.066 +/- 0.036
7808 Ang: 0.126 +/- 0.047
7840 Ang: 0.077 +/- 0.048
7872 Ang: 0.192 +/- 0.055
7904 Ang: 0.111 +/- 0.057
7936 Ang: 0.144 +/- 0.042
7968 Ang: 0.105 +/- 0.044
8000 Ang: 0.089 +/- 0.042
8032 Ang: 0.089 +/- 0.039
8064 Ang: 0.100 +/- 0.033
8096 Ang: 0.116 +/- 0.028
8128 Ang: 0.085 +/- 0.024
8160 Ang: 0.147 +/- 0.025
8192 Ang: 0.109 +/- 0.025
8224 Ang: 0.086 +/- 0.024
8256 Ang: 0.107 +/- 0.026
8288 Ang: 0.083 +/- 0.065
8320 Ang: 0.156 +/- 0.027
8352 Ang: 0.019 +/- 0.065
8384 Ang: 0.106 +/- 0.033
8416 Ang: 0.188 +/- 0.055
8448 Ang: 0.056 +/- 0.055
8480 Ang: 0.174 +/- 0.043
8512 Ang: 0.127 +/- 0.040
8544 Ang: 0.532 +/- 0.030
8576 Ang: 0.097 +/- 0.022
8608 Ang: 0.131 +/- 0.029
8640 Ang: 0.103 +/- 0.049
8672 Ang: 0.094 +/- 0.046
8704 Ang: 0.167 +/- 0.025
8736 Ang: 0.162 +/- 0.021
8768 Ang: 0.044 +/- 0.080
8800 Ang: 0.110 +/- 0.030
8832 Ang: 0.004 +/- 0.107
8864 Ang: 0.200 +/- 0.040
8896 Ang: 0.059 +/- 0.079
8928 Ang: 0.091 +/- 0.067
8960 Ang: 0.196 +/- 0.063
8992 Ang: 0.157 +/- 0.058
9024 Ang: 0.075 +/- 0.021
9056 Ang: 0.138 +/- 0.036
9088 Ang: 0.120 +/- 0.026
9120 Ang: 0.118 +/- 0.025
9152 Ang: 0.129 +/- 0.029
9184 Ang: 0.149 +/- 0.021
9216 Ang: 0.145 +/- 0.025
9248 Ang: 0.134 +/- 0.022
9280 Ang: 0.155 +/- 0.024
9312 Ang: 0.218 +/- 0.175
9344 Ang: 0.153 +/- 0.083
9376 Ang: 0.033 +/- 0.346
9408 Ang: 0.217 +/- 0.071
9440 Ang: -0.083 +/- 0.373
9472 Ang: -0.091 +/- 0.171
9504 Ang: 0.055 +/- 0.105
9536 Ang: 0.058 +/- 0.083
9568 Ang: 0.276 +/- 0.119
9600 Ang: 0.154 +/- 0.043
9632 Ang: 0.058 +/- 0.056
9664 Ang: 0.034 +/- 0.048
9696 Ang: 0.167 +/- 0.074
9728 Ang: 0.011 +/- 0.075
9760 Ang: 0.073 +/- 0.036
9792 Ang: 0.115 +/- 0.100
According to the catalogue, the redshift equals 1.29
